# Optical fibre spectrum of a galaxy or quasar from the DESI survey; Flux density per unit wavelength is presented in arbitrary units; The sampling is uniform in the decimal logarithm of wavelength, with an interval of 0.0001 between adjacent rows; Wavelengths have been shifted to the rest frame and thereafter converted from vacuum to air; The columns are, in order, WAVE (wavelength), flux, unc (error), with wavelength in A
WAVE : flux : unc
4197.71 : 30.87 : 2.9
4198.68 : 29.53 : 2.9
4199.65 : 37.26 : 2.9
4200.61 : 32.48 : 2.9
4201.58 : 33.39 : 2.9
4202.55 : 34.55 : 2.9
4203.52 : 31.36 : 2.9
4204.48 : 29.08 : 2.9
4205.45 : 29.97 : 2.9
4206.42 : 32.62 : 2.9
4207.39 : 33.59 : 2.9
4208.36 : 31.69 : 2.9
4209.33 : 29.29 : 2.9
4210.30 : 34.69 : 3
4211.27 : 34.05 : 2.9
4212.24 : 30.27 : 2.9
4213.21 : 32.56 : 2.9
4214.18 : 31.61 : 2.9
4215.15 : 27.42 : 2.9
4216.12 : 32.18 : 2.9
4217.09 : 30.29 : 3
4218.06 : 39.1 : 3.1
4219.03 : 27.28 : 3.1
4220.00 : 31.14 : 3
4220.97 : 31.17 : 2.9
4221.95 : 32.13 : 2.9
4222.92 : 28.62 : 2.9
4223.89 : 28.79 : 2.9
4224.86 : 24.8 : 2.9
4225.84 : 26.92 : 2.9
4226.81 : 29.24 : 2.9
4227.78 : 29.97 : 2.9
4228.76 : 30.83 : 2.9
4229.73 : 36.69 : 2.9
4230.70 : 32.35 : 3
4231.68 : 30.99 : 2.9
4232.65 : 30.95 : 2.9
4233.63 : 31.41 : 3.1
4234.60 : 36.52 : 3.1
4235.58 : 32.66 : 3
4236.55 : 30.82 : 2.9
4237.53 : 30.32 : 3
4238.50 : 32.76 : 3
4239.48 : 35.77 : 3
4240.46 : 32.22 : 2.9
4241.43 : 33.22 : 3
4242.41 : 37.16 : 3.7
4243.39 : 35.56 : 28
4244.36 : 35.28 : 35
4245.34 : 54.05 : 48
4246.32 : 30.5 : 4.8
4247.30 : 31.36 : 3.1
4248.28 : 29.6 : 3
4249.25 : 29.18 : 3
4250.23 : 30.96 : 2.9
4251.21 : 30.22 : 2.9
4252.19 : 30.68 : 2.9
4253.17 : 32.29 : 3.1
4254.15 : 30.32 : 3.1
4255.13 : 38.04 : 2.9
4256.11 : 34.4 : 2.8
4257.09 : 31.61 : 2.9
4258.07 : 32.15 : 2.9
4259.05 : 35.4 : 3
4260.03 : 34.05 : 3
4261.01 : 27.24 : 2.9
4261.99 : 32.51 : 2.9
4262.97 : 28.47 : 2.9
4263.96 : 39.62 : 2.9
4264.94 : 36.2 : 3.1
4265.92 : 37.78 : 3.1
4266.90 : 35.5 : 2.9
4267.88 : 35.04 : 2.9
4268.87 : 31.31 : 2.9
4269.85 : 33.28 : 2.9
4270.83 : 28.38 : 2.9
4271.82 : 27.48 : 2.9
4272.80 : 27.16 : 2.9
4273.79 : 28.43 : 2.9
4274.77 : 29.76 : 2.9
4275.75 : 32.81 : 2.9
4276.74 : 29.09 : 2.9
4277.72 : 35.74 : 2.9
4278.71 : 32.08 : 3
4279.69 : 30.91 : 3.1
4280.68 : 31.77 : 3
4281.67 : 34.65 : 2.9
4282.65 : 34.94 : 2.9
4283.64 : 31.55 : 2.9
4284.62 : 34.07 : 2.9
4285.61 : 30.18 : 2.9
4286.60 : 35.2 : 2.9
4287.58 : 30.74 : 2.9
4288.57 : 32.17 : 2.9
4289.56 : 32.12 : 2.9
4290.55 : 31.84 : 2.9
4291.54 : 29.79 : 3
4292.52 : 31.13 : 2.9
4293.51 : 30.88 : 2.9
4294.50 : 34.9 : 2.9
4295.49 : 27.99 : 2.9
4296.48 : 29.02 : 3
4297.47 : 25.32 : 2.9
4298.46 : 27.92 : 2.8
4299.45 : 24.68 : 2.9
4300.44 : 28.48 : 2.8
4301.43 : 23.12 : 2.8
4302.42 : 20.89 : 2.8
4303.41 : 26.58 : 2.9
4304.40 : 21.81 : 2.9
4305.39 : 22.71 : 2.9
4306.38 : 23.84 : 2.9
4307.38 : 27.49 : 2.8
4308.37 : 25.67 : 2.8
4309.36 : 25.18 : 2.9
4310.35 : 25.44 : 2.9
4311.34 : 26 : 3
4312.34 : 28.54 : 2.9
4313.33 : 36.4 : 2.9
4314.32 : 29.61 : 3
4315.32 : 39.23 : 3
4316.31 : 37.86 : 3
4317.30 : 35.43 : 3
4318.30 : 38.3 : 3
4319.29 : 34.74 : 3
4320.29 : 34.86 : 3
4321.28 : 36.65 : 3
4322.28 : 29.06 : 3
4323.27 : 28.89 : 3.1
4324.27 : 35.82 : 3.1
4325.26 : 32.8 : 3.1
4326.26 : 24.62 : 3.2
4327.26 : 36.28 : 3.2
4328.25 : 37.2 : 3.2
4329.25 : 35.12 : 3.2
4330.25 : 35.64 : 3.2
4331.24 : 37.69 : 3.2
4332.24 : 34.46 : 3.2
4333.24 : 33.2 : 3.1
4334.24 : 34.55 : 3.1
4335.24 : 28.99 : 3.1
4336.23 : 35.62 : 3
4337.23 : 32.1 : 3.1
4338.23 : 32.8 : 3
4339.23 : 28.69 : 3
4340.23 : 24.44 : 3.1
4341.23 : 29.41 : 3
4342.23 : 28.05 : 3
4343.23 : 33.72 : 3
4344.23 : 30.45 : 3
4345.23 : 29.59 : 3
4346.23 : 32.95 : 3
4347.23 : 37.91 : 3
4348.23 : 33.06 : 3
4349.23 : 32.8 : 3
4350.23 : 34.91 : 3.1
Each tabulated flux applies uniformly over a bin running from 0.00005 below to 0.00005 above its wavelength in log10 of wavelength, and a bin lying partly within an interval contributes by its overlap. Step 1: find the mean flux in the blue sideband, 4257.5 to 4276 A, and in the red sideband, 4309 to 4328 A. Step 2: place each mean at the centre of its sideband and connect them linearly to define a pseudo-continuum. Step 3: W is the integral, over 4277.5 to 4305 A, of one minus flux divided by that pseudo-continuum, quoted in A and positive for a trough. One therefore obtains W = 2.1 A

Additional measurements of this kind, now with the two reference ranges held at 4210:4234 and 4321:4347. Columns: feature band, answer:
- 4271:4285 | 0.1 A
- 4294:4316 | 3.1 A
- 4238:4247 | -1.4 A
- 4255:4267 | -0.9 A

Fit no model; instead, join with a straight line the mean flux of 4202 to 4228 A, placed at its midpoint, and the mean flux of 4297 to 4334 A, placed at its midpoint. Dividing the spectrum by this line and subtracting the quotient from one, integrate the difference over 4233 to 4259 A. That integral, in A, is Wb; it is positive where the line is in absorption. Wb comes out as -2.2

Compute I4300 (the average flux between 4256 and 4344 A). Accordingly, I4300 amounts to 31.3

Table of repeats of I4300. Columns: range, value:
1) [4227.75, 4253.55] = 33.2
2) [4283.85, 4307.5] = 28.5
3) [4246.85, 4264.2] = 32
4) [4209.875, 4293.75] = 32.2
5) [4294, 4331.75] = 30.3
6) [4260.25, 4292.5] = 32.1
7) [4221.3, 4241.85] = 31.3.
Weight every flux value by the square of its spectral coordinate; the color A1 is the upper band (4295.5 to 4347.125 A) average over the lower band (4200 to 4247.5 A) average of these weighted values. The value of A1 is 0.99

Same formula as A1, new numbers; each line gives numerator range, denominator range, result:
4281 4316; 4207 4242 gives 0.96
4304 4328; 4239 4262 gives 0.95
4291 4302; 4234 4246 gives 0.82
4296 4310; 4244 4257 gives 0.77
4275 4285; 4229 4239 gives 1.03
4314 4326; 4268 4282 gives 1.13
